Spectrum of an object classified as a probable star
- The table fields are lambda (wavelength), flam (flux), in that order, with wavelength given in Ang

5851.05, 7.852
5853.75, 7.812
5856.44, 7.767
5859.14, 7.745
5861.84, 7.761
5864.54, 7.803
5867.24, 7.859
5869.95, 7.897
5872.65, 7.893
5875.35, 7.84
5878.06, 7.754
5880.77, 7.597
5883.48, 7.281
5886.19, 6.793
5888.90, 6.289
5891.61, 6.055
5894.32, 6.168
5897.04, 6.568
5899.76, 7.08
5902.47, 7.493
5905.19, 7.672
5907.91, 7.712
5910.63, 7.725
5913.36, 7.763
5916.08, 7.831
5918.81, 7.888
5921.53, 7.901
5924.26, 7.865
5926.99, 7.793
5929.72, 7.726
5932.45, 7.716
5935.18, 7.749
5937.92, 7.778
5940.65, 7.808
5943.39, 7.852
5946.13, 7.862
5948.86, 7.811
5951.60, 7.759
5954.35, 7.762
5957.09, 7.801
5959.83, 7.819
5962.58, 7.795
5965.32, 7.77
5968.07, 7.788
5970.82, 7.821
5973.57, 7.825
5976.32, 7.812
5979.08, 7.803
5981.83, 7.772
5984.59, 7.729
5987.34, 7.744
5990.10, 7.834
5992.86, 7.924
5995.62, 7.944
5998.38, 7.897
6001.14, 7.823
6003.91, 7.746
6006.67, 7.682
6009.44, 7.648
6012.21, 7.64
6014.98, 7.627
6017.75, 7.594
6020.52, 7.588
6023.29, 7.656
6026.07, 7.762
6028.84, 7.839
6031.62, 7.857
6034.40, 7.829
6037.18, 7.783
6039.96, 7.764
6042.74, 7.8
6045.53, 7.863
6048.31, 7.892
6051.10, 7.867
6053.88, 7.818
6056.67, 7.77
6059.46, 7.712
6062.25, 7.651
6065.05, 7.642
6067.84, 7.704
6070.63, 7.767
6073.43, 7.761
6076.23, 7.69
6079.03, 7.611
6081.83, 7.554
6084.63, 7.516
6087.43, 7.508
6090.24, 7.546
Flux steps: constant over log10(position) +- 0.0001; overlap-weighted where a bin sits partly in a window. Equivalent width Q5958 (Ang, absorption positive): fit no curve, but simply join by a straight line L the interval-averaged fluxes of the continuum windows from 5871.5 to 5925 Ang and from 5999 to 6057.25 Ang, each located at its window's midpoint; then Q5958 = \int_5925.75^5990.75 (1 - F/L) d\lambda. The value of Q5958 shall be -2.16 Ang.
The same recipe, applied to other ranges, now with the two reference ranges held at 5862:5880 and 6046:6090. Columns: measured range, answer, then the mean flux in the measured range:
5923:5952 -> -0.04 Ang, 7.79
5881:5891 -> 1.27 Ang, 6.83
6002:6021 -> 0.20 Ang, 7.65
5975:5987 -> -0.03 Ang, 7.78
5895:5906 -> 0.97 Ang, 7.11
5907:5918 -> 0.05 Ang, 7.76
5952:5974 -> -0.08 Ang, 7.79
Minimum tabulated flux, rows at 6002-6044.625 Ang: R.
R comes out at 7.588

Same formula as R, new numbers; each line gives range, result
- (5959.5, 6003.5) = 7.729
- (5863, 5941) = 6.055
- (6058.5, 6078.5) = 7.642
